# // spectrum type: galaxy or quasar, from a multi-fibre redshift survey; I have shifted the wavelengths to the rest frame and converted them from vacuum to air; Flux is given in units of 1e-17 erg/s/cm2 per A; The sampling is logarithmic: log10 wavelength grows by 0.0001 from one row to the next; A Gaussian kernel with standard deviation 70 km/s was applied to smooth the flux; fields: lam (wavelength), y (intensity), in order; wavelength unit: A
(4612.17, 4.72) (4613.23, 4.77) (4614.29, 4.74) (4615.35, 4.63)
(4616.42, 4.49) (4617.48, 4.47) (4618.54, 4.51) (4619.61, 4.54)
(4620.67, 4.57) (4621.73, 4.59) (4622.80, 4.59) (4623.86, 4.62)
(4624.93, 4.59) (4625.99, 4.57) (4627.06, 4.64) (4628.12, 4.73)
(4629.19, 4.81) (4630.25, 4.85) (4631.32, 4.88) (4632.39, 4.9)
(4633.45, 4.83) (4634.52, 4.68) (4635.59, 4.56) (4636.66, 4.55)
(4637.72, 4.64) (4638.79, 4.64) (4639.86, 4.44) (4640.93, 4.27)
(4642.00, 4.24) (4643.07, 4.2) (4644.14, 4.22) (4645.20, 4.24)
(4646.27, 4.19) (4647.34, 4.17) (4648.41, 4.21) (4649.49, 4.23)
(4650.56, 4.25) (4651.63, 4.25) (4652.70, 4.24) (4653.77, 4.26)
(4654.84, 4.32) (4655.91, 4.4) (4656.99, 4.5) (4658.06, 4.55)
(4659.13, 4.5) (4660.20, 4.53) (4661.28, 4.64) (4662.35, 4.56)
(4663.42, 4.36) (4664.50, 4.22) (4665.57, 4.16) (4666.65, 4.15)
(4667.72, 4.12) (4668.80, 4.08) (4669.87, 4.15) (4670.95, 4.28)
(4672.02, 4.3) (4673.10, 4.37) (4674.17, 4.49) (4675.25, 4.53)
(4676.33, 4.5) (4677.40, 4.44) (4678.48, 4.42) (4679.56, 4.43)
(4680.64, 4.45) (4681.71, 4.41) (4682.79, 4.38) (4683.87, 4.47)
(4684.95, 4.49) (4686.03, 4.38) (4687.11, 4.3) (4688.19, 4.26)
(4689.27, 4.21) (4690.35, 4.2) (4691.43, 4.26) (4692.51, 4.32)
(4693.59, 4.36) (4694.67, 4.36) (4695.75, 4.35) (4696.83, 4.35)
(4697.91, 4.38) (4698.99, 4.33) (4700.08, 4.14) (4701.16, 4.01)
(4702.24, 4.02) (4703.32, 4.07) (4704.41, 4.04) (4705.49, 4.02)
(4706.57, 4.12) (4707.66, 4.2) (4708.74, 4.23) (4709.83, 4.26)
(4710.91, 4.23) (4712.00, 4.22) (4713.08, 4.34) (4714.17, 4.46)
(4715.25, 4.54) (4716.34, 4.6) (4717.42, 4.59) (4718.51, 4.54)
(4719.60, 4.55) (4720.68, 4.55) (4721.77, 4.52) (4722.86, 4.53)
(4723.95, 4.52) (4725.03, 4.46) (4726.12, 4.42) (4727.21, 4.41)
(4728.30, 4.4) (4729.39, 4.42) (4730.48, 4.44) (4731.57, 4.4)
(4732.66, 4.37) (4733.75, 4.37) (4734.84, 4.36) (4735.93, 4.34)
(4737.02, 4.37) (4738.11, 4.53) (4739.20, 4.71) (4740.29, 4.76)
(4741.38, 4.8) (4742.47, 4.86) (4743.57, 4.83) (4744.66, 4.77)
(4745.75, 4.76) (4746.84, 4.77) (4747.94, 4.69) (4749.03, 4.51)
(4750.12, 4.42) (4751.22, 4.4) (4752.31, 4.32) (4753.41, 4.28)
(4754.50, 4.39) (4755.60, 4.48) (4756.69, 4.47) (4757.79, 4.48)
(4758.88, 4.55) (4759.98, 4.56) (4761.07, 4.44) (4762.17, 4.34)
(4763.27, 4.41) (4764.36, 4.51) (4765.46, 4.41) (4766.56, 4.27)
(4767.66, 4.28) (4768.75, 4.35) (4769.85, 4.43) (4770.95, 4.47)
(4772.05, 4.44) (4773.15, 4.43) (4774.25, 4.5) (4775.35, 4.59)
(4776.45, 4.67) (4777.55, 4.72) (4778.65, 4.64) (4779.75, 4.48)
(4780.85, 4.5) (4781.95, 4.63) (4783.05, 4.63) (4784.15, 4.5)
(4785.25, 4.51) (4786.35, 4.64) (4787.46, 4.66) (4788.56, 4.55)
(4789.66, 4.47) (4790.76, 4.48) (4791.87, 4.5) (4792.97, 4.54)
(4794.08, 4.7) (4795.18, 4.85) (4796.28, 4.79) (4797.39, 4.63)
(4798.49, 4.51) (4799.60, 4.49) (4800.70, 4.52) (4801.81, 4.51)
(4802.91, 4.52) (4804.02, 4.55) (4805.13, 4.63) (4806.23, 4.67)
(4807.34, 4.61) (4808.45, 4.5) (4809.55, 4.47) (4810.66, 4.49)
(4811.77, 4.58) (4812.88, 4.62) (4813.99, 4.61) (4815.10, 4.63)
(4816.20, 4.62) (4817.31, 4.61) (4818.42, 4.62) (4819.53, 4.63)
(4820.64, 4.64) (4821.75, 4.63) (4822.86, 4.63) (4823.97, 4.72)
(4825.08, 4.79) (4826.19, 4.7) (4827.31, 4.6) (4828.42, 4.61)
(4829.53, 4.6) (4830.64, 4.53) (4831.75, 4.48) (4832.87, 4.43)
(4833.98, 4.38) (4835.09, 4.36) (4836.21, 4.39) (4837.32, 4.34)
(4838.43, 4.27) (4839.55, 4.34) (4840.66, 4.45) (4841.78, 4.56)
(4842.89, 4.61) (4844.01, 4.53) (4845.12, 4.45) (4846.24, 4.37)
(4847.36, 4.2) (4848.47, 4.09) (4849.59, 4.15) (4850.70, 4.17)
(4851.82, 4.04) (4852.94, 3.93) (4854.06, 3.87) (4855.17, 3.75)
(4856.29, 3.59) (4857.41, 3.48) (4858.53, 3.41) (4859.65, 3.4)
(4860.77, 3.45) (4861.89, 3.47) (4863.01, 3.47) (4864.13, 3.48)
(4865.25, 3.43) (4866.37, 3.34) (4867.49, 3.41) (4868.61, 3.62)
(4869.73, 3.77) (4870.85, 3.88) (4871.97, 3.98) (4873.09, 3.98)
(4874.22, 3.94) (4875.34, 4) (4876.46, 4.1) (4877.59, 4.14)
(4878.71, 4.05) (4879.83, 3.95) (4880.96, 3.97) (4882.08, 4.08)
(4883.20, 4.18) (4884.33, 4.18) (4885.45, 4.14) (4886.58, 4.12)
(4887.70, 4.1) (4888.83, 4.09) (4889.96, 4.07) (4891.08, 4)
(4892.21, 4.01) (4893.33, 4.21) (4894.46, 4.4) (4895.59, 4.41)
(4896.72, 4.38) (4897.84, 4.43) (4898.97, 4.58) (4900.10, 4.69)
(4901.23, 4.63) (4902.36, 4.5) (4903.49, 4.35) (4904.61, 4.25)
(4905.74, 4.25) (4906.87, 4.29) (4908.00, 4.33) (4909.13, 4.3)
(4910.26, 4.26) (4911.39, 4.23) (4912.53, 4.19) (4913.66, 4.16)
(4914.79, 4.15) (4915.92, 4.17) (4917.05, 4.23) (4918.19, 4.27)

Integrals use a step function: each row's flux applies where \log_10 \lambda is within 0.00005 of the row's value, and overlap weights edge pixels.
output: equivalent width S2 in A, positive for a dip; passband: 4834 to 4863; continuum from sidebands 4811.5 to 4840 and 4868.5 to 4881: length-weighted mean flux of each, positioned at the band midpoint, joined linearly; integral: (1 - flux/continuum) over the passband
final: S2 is 1.5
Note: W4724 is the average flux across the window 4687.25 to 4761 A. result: 4.42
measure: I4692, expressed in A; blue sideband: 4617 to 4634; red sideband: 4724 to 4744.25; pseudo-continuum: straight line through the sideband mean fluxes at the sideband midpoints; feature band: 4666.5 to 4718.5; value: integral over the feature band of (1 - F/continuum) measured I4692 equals 3.0 A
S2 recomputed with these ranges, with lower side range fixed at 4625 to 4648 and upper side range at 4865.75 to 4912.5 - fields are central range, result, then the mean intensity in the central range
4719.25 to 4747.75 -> -1.1 A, 4.55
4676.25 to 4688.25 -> 0.1 A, 4.41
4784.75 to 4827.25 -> -3.3 A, 4.6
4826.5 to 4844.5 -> -1.1 A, 4.47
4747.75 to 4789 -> -1.5 A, 4.49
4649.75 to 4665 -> 0.4 A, 4.4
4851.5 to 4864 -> 1.7 A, 3.61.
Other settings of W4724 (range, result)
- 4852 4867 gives 3.55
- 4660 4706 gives 4.31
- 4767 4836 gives 4.56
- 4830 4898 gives 4.04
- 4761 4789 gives 4.5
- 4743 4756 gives 4.55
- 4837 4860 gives 4.1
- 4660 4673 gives 4.29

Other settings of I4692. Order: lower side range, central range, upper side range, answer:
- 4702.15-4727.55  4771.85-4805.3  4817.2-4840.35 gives -0.76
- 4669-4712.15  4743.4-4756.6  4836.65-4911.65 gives -1.00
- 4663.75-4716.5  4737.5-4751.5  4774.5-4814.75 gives -0.75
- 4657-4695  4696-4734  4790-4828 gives 0.77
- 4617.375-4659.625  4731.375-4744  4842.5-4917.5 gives -0.74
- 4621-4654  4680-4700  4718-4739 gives 0.55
